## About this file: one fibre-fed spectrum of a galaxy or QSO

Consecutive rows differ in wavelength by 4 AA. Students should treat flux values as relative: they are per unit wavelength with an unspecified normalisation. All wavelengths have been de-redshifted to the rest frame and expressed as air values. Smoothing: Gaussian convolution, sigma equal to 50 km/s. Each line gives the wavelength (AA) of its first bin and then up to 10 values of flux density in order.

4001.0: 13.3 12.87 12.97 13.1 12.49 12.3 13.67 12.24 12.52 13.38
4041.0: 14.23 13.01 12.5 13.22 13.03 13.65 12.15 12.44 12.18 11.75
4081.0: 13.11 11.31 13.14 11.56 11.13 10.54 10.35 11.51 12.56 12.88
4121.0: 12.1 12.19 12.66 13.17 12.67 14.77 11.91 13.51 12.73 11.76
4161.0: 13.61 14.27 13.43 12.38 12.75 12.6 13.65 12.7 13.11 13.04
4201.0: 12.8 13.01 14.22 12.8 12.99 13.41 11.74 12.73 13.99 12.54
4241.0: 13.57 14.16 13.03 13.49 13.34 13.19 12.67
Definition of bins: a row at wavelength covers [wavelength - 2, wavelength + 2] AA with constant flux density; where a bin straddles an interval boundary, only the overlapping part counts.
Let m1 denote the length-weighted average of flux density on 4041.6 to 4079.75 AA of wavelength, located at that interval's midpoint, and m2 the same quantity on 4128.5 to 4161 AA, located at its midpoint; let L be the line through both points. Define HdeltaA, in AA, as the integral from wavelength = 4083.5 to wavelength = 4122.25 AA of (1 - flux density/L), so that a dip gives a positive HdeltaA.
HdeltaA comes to 3.4 AA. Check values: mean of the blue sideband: 12.7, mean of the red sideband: 13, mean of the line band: 11.7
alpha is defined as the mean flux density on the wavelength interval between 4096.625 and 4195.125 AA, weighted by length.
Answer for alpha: 12.6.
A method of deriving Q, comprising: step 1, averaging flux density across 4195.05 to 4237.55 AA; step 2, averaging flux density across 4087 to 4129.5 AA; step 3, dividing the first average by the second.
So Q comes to 1.10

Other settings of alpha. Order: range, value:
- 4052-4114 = 12.1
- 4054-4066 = 13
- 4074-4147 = 12.2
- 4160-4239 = 13.1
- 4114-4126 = 12.4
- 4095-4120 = 11.5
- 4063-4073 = 12.3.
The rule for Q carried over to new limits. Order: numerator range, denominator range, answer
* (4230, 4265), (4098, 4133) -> 1.12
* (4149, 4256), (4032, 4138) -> 1.06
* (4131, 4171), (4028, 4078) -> 1.03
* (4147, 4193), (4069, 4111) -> 1.11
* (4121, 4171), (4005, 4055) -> 1.00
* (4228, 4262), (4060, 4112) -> 1.12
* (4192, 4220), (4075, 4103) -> 1.12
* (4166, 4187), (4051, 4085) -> 1.03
